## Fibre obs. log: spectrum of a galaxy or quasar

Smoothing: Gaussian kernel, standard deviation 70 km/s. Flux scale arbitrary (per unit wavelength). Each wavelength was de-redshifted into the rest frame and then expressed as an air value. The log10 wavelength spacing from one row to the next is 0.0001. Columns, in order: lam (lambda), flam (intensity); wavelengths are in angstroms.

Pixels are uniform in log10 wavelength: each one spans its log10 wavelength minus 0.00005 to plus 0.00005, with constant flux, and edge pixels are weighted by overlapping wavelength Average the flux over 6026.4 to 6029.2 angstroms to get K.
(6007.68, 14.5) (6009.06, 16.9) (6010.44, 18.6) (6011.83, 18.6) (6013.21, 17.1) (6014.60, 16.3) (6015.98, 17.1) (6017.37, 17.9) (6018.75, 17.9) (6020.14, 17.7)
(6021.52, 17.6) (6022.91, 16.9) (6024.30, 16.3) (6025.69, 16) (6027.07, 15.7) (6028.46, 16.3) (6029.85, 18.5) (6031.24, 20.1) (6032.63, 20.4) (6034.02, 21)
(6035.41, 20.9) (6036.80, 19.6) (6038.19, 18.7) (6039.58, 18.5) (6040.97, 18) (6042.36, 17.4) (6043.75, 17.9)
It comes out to 16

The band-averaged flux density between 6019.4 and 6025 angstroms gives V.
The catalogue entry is 17.1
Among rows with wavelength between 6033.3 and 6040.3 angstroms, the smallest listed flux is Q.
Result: 18.5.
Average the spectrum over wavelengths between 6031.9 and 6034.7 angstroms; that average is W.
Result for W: 20.7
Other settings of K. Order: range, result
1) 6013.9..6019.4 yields 17.3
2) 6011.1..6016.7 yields 17.3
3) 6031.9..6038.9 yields 20.1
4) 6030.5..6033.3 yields 20.2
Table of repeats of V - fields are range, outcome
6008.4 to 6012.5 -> 18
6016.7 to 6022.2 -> 17.8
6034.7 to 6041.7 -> 19.1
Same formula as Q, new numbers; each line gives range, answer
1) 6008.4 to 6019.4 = 16.3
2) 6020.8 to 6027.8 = 15.7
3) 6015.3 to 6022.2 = 17.1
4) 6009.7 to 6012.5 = 18.6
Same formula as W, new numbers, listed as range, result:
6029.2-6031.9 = 19.3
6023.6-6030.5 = 16.5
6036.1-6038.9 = 19.2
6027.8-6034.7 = 19.3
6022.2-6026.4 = 16.4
